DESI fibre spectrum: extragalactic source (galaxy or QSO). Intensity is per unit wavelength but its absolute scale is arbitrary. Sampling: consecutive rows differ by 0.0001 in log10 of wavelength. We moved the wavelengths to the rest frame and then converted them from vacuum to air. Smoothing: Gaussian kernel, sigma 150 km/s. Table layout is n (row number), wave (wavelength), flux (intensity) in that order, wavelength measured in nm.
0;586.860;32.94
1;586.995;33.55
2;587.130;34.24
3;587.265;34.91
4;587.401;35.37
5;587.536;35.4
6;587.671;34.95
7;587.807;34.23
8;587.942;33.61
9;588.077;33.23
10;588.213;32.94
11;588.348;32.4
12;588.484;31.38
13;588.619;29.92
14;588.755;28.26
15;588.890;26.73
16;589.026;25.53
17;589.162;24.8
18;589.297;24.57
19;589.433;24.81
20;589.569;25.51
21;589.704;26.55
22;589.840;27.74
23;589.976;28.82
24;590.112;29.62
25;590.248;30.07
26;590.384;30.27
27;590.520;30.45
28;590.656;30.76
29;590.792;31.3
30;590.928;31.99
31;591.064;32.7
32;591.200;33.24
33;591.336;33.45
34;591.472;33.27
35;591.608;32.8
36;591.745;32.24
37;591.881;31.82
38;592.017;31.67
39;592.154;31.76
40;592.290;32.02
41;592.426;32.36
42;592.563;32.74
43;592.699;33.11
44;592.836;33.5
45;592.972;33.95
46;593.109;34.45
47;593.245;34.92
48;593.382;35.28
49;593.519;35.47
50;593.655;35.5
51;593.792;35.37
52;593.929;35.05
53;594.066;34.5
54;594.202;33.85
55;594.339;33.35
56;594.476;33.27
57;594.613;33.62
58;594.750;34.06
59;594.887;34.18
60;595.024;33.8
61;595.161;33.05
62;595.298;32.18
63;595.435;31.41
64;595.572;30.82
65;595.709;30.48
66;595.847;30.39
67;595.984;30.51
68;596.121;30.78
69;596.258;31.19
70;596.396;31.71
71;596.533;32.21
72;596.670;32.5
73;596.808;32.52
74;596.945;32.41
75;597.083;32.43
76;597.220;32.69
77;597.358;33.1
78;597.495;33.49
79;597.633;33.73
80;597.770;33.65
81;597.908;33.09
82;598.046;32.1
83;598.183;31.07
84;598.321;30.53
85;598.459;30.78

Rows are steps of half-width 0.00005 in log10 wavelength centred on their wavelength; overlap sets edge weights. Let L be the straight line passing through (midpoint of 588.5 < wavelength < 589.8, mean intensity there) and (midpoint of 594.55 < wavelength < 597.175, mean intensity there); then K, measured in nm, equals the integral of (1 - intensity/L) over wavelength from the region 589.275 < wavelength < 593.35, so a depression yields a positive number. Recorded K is -0.40 nm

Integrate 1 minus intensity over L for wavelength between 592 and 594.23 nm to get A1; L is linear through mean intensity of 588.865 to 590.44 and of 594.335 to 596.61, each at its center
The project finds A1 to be -0.28 nm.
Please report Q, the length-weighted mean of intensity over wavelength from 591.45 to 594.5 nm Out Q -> 33.6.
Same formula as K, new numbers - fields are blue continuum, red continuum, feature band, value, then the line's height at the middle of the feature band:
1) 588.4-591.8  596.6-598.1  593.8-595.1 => -0.103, 31.5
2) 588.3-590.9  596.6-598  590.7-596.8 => -0.412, 30.9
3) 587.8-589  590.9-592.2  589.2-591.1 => 0.184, 31.9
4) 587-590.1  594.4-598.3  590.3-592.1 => -0.056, 31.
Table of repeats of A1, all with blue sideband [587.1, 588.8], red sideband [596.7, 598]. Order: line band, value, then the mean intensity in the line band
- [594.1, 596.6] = 0.05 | 32.3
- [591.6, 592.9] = 0.03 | 32.4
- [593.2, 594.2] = -0.06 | 35.1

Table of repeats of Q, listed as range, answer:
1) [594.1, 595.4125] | 33.4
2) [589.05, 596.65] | 31.8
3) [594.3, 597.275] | 32.2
